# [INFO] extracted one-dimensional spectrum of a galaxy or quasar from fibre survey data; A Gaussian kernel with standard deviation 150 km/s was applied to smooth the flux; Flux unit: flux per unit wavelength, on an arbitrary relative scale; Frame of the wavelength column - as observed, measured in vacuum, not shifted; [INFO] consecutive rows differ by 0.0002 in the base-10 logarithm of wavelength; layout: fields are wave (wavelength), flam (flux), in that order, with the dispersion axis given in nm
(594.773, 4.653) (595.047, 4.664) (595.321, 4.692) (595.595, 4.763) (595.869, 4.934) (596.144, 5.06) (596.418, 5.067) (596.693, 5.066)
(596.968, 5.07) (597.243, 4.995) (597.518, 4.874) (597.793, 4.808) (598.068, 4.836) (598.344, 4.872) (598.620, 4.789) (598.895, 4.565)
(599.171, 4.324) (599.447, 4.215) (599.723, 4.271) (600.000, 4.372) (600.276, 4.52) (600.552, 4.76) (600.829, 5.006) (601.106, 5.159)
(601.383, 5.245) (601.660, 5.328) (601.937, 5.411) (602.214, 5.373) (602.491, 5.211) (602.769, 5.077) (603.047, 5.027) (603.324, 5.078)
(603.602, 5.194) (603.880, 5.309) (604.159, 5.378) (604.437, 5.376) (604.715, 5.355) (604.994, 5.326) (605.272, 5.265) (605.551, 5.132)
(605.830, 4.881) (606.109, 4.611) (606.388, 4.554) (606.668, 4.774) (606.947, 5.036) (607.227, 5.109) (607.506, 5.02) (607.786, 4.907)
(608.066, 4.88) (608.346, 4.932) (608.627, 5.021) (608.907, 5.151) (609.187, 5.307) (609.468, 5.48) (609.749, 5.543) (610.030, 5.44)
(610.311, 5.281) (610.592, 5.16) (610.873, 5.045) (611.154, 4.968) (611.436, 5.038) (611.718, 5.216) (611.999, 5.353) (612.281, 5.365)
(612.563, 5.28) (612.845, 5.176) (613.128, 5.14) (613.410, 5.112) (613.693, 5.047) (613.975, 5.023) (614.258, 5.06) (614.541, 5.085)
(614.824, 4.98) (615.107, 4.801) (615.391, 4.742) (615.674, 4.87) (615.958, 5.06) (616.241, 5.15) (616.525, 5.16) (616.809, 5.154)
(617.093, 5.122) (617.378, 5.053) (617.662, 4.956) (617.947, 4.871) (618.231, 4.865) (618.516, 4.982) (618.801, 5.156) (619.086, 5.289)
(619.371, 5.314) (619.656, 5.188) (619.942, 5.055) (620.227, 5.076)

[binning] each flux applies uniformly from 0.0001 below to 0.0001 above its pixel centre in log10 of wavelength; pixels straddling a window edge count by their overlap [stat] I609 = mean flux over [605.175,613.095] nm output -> 5.1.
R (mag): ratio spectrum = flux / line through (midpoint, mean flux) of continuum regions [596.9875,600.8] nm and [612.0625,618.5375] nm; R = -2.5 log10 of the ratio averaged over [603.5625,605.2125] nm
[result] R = -0.116 mag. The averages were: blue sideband 4.66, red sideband 5.05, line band 5.33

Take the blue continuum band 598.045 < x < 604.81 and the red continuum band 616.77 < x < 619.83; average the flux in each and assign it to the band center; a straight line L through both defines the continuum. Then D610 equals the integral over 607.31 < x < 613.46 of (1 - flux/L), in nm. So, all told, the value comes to -0.18 nm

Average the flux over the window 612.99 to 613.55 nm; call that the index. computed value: 5.13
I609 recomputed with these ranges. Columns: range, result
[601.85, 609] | 5.09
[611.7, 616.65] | 5.09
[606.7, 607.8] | 5.01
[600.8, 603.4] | 5.2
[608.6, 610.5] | 5.33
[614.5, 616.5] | 4.96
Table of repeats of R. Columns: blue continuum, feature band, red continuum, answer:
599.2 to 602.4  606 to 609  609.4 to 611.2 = 0.055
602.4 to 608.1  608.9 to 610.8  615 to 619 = -0.062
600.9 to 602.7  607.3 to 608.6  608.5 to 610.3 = 0.077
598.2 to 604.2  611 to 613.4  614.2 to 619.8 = -0.038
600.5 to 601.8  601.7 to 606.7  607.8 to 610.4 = 0.003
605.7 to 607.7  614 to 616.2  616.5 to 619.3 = 0.012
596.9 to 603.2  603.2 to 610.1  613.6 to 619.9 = -0.039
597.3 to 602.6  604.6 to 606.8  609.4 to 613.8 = 0.010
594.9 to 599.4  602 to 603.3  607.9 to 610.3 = -0.037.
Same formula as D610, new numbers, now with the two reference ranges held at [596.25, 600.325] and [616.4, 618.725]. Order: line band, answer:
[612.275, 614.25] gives -0.075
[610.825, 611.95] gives -0.038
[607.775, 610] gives -0.135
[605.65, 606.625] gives 0.026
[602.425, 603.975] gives -0.112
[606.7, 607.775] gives -0.033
